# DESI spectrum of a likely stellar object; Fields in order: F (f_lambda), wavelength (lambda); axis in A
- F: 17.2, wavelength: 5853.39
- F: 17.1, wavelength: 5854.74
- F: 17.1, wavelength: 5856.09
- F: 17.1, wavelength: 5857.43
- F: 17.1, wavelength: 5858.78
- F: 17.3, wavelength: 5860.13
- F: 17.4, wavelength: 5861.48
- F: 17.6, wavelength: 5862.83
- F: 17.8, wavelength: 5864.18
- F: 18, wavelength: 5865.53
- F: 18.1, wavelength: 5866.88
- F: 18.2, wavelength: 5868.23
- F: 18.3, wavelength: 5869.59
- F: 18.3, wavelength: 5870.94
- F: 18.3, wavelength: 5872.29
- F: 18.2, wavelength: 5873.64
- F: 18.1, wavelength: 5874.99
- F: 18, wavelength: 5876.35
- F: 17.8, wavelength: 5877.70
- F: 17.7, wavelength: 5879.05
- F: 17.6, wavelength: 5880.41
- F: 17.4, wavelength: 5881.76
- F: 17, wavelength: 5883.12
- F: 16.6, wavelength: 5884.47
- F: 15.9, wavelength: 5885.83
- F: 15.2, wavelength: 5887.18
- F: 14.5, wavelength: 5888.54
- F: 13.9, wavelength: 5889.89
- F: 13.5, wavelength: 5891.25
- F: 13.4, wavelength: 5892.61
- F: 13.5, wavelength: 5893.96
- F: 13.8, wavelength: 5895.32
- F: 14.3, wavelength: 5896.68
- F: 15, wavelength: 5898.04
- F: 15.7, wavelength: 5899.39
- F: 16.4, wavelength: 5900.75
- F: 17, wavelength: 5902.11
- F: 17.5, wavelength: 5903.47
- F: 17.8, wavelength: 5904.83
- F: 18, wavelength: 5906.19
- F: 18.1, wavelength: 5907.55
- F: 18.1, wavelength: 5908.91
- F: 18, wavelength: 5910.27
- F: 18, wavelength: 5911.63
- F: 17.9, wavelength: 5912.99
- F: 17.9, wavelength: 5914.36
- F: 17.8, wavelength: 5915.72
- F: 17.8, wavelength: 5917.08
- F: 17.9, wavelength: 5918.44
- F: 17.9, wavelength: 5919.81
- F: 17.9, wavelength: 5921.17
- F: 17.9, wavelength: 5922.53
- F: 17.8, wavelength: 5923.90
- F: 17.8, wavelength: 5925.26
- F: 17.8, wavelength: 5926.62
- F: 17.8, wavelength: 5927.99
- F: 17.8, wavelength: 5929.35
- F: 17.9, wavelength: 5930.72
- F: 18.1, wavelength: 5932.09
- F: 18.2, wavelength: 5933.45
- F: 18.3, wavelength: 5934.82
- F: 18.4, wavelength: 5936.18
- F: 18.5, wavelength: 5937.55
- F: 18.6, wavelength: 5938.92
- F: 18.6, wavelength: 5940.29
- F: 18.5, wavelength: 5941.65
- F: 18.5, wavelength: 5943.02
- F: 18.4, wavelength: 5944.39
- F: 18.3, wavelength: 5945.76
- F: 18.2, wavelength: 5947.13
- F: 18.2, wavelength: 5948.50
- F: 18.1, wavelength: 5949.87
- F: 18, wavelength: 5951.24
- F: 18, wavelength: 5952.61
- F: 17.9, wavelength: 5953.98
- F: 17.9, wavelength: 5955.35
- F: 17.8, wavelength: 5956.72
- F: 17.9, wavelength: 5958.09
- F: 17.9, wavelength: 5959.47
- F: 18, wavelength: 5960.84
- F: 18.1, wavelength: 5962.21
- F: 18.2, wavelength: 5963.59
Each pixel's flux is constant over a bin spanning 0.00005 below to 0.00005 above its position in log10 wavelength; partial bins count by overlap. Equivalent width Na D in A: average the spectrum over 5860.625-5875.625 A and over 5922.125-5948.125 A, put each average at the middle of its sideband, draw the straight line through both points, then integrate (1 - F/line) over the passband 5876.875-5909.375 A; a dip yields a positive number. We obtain 3.6 A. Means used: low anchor 18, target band 16.1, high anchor 18.2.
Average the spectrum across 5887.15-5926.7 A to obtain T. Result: 16.6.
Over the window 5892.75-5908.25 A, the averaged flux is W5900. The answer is 16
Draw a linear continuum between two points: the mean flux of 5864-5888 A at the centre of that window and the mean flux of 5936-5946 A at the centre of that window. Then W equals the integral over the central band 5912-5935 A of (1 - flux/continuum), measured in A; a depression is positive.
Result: 0.4 A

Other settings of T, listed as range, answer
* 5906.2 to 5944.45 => 18.1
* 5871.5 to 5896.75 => 16.1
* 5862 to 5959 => 17.4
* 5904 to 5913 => 18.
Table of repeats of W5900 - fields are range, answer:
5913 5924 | 17.9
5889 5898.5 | 13.9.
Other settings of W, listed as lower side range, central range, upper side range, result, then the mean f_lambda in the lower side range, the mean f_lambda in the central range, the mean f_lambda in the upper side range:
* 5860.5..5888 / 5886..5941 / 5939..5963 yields 2.7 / 17.6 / 17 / 18.1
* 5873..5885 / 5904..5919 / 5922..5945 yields 0.0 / 17.6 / 17.9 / 18.2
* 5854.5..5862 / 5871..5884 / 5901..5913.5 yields -0.3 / 17.2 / 17.8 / 17.8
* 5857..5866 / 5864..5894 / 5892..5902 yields -1.2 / 17.5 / 16.8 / 14.7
